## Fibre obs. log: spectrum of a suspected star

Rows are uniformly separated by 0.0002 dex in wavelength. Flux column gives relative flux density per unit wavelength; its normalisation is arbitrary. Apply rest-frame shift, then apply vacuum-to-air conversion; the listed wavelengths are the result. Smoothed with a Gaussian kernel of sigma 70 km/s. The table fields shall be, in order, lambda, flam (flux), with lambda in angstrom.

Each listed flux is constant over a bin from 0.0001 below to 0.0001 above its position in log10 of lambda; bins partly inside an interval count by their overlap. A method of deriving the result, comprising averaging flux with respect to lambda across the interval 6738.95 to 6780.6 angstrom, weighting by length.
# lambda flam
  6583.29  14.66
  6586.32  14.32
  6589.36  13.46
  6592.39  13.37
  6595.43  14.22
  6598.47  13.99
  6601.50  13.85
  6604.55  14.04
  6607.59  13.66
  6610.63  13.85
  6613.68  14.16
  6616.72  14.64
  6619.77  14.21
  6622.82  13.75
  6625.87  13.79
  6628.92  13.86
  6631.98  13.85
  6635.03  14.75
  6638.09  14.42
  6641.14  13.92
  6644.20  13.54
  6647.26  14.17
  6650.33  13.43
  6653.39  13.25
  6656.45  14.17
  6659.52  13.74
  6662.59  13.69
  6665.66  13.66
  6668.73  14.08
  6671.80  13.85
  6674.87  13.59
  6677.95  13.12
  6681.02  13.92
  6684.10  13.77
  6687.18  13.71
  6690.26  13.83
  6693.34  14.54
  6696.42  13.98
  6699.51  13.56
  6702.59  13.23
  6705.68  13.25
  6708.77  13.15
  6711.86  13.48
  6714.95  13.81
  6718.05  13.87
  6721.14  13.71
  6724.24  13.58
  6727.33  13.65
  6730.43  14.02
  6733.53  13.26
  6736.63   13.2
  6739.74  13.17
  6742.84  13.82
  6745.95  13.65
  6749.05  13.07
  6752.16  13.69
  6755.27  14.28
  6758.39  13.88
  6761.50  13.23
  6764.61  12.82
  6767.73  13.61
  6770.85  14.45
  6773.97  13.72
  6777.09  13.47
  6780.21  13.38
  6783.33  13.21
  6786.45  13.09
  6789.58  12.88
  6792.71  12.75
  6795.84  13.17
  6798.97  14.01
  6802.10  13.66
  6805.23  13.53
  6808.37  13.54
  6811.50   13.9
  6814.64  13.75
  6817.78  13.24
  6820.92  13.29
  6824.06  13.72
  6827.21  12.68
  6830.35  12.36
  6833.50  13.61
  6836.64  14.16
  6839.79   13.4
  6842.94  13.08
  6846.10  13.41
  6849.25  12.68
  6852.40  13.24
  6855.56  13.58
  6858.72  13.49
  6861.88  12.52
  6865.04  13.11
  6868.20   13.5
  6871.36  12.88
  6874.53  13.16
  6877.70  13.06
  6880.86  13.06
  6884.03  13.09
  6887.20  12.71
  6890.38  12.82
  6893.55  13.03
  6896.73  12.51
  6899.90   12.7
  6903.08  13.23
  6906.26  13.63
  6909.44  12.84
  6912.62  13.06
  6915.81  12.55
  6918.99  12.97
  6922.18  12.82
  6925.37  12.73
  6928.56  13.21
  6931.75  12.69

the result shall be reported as 13.6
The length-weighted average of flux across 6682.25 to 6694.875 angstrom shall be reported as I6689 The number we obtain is 14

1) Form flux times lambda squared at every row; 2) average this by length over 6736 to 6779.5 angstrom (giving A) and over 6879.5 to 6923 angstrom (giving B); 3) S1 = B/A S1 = 0.99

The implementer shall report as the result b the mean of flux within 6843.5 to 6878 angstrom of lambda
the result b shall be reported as 13.1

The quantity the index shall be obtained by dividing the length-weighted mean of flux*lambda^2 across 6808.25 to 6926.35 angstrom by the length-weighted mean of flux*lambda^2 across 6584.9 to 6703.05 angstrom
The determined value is 1.01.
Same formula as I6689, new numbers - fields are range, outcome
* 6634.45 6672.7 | 13.9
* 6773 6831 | 13.3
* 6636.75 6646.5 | 14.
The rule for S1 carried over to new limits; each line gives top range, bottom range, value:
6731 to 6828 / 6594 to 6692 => 1.01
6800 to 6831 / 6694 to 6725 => 1.02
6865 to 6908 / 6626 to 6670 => 1.01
